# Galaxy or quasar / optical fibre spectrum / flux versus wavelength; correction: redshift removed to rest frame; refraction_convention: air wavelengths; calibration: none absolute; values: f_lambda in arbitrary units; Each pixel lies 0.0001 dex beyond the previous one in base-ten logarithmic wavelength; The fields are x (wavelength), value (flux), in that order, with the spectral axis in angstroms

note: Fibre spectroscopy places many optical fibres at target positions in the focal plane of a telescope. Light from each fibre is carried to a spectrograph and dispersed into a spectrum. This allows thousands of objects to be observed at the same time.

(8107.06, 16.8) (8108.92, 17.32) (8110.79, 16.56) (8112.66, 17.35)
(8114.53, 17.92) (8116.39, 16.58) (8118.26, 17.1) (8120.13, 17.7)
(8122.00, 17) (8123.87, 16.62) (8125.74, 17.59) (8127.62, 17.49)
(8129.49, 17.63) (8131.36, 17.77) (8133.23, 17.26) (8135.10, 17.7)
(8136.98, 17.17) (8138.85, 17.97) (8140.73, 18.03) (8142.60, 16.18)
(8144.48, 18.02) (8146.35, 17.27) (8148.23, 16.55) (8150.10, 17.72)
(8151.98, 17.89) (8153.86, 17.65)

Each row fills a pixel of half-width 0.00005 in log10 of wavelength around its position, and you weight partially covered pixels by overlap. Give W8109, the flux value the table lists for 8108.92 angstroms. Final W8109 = 17.32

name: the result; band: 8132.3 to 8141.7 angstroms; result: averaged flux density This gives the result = 17.6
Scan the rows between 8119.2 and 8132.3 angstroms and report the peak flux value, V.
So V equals 17.77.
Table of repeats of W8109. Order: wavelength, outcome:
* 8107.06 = 16.8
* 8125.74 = 17.59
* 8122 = 17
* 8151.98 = 17.89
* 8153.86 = 17.65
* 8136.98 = 17.17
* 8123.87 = 16.62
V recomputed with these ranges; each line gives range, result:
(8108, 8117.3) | 17.92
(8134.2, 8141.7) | 18.03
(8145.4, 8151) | 17.72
